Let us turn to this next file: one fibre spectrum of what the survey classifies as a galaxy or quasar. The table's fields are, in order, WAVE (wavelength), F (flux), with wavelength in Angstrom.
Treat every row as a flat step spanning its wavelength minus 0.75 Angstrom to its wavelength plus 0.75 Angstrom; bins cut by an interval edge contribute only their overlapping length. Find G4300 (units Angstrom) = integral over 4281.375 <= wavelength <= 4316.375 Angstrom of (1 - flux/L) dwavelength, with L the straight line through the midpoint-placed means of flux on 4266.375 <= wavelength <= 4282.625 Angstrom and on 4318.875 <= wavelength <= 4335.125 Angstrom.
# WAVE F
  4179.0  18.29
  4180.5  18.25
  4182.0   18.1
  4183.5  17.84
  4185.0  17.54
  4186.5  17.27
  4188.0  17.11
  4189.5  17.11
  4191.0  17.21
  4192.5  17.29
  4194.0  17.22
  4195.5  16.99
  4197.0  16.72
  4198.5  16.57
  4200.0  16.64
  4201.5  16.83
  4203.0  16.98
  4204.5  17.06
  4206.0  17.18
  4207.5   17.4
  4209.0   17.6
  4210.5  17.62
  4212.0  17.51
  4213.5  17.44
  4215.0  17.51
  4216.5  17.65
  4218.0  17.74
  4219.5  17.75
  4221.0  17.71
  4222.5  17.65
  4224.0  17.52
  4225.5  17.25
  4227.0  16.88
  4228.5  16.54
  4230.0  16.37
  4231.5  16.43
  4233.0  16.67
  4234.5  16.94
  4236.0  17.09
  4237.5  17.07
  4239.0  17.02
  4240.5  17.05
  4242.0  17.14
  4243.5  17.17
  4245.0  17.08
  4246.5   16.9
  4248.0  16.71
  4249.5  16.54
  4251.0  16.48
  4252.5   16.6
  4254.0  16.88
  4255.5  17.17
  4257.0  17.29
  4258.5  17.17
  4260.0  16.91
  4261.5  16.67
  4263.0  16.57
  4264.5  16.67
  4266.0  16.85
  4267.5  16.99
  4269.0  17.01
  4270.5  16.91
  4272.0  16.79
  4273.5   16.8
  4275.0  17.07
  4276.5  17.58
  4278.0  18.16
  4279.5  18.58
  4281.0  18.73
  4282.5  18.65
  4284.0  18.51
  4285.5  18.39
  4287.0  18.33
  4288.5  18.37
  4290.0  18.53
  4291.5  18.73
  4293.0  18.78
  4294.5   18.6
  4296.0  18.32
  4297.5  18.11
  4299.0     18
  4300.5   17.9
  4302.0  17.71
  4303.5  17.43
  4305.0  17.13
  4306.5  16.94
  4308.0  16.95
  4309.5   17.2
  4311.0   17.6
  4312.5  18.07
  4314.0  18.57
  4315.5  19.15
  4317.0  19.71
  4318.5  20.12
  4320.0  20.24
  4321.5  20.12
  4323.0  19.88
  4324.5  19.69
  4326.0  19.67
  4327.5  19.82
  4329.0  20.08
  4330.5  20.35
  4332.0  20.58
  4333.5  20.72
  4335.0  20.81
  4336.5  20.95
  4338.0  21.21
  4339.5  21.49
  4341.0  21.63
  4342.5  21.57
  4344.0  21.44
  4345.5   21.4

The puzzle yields 1.2 Angstrom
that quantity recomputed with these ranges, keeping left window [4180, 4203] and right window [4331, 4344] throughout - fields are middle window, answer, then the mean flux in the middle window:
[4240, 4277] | 4.1 Angstrom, 16.9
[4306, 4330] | 1.8 Angstrom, 19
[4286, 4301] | 1.2 Angstrom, 18.4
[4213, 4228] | 0.4 Angstrom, 17.5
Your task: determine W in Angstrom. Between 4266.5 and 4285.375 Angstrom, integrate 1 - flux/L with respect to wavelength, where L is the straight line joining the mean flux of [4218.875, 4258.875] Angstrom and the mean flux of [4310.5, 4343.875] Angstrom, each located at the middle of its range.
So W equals 0.68 Angstrom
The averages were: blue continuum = 17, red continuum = 20.1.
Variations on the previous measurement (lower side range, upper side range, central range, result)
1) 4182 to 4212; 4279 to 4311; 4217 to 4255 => 1.2 Angstrom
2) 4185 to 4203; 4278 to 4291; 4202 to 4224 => -0.2 Angstrom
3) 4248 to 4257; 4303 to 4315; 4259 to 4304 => -1.5 Angstrom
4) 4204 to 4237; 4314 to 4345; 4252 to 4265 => 1.0 Angstrom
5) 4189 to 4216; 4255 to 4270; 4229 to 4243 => 0.1 Angstrom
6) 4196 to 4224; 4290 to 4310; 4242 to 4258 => 0.6 Angstrom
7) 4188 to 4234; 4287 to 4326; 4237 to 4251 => 0.5 Angstrom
